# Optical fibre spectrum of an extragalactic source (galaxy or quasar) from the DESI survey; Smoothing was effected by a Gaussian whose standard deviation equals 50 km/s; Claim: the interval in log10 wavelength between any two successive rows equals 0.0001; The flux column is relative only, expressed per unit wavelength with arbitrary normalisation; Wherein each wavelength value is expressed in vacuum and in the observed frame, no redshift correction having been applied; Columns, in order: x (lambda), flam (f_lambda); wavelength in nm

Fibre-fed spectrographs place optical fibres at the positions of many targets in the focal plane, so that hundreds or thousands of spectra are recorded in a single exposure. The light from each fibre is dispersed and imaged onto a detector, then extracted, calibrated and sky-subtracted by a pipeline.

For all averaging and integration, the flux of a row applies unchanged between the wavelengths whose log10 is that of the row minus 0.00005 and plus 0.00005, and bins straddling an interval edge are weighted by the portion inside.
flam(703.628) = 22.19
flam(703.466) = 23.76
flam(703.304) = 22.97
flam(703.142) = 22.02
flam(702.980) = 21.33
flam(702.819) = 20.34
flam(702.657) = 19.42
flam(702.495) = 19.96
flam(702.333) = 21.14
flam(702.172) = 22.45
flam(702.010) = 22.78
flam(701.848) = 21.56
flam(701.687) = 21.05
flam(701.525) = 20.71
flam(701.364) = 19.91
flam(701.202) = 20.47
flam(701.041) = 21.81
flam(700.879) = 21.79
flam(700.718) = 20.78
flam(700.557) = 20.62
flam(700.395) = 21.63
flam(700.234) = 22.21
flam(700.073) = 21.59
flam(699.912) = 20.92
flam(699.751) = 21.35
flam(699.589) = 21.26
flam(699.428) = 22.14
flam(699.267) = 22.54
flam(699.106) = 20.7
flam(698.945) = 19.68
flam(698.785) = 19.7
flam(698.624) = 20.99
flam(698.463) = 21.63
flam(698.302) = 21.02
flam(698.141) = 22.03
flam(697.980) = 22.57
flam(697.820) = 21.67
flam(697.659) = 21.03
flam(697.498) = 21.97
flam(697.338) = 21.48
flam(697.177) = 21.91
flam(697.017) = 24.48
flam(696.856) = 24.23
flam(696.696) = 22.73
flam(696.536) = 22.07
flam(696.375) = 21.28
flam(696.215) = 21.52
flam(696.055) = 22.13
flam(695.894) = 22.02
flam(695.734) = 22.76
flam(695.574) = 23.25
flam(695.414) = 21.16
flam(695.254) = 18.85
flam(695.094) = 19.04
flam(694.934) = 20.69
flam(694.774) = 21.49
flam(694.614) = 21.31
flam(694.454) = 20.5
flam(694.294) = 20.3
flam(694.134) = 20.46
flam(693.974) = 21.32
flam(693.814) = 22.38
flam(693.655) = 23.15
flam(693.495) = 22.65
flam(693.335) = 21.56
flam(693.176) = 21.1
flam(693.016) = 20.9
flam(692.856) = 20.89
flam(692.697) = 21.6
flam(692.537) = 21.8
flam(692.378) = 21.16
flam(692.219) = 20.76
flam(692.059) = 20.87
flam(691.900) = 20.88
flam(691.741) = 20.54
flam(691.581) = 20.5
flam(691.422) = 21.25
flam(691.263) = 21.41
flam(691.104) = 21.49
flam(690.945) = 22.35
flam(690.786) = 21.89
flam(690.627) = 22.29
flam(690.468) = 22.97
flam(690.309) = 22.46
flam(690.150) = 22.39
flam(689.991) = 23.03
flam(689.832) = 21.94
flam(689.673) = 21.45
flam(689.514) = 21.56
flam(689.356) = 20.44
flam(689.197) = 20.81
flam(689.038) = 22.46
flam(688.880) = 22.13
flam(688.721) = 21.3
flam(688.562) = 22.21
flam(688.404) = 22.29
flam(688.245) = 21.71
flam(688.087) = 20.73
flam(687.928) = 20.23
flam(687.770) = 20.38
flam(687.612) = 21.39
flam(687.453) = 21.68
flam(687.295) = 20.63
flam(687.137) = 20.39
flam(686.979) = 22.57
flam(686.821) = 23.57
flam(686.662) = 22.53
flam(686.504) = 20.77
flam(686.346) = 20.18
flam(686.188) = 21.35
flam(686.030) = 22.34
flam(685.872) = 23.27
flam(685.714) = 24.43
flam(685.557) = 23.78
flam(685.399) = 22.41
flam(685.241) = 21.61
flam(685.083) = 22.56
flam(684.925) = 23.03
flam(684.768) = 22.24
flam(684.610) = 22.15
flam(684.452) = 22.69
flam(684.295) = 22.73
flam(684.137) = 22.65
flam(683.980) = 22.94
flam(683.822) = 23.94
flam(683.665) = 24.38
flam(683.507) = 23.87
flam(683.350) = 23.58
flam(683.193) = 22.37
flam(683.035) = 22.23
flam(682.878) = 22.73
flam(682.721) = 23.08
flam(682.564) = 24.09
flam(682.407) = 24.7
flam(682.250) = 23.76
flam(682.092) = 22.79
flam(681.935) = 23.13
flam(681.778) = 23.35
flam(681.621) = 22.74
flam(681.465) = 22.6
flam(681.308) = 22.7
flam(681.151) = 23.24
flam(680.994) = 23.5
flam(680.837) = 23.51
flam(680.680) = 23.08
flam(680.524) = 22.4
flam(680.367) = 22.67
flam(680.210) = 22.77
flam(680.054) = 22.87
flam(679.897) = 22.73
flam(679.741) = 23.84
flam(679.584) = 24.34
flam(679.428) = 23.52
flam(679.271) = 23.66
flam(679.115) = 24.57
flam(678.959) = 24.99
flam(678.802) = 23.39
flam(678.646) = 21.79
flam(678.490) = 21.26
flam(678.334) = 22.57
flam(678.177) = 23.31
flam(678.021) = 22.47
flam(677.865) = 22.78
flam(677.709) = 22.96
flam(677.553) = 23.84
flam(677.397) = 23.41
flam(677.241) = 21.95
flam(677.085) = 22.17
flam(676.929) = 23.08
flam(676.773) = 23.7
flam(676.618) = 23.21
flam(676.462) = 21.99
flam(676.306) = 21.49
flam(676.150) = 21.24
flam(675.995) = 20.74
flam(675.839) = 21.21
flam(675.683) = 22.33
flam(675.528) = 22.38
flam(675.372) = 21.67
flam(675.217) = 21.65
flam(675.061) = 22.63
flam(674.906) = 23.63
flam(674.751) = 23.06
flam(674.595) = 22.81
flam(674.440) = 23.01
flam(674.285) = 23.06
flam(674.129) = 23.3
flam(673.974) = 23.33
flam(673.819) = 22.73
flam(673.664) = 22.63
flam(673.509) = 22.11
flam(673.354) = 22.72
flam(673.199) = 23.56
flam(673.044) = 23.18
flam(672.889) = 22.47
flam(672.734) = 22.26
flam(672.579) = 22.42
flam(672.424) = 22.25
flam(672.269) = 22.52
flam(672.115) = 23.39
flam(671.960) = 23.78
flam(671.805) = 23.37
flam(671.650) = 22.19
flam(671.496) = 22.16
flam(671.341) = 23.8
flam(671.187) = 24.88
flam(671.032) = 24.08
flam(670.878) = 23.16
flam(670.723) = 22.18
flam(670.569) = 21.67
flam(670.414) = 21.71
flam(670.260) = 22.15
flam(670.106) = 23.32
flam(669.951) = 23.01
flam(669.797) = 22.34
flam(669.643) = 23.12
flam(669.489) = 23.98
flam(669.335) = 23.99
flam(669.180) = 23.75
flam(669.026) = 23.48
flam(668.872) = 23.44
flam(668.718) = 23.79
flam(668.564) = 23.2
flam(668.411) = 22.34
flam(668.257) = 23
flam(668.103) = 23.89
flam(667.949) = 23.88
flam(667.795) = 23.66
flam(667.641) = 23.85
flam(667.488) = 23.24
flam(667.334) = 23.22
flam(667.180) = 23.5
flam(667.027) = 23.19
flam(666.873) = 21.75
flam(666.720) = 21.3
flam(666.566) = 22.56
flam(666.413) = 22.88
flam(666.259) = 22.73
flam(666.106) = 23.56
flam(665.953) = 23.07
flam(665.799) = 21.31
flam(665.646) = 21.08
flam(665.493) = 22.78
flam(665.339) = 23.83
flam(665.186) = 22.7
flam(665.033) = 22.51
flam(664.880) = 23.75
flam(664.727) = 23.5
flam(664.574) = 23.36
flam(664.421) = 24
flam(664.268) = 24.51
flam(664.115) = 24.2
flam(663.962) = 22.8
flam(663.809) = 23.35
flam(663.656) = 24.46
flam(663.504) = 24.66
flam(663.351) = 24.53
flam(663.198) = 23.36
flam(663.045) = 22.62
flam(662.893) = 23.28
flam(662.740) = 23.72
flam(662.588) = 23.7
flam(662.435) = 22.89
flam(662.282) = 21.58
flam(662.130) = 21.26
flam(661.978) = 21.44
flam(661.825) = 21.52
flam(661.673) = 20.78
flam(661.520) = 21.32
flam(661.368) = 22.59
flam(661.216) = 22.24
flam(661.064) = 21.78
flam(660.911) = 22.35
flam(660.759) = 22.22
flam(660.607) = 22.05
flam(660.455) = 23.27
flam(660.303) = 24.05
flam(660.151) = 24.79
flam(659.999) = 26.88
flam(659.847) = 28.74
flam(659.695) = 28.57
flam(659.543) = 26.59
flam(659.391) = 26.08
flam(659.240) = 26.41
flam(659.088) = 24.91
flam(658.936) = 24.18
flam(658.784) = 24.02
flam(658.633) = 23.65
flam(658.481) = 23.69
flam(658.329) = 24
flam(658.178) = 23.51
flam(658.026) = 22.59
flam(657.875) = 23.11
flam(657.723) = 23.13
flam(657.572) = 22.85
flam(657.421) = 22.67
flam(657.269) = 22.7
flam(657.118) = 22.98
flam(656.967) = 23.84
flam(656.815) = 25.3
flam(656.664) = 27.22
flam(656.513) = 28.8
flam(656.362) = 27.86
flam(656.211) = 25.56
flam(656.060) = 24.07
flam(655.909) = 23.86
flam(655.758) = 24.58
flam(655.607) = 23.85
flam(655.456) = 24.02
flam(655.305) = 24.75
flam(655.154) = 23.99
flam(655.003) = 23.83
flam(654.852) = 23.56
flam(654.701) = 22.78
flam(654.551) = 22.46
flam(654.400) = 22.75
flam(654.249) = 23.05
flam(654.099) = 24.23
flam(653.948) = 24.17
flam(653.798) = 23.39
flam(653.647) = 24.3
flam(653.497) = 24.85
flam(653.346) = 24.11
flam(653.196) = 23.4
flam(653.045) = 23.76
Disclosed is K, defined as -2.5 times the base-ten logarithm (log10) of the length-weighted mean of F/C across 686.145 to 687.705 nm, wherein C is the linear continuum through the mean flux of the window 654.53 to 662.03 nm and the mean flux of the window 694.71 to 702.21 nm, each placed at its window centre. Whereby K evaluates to 0.04 mag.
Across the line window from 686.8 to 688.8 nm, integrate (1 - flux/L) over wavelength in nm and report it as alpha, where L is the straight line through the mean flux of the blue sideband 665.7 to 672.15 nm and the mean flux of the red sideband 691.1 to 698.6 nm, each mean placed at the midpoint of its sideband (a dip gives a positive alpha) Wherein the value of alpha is 0.05 nm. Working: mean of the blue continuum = 23.1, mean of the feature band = 21.4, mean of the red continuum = 21.5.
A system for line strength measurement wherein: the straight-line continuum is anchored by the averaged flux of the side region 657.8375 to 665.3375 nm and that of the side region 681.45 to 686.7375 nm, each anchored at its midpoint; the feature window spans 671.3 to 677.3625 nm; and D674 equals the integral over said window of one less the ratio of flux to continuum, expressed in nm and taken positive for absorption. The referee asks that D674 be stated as 0.16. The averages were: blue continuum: 23.6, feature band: 22.6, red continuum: 22.9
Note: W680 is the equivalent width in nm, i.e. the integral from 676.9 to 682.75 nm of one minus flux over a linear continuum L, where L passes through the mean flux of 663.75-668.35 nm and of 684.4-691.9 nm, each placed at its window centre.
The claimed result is -0.218 nm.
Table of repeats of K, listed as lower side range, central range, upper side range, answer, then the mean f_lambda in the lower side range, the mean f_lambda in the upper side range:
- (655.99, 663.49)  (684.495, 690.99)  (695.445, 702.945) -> 0.01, 23.9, 21.5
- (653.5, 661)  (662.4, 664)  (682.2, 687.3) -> 0.02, 24.3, 22.7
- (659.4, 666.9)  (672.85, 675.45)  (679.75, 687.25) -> 0.01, 23.3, 22.8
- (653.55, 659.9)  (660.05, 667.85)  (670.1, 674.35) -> 0.04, 24.4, 22.9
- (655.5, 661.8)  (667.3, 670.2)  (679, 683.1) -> 0.02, 24.2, 23.3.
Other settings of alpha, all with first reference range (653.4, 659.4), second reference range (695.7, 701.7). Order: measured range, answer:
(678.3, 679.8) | -0.041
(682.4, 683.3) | -0.022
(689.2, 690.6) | 0.009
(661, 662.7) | 0.134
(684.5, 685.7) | -0.012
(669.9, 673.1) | 0.054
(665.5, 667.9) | 0.081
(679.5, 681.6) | -0.036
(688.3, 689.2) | 0.010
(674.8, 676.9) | 0.073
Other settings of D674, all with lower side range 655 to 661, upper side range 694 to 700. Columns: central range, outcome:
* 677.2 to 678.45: 0.01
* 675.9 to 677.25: 0.05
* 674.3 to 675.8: 0.04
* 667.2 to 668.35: 0.01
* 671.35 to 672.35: 0.02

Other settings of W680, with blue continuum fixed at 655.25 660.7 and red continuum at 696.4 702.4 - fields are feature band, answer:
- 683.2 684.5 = -0.03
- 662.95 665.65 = 0.08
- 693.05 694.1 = 0.01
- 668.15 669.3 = 0.03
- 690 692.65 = 0.07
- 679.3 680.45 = -0.01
